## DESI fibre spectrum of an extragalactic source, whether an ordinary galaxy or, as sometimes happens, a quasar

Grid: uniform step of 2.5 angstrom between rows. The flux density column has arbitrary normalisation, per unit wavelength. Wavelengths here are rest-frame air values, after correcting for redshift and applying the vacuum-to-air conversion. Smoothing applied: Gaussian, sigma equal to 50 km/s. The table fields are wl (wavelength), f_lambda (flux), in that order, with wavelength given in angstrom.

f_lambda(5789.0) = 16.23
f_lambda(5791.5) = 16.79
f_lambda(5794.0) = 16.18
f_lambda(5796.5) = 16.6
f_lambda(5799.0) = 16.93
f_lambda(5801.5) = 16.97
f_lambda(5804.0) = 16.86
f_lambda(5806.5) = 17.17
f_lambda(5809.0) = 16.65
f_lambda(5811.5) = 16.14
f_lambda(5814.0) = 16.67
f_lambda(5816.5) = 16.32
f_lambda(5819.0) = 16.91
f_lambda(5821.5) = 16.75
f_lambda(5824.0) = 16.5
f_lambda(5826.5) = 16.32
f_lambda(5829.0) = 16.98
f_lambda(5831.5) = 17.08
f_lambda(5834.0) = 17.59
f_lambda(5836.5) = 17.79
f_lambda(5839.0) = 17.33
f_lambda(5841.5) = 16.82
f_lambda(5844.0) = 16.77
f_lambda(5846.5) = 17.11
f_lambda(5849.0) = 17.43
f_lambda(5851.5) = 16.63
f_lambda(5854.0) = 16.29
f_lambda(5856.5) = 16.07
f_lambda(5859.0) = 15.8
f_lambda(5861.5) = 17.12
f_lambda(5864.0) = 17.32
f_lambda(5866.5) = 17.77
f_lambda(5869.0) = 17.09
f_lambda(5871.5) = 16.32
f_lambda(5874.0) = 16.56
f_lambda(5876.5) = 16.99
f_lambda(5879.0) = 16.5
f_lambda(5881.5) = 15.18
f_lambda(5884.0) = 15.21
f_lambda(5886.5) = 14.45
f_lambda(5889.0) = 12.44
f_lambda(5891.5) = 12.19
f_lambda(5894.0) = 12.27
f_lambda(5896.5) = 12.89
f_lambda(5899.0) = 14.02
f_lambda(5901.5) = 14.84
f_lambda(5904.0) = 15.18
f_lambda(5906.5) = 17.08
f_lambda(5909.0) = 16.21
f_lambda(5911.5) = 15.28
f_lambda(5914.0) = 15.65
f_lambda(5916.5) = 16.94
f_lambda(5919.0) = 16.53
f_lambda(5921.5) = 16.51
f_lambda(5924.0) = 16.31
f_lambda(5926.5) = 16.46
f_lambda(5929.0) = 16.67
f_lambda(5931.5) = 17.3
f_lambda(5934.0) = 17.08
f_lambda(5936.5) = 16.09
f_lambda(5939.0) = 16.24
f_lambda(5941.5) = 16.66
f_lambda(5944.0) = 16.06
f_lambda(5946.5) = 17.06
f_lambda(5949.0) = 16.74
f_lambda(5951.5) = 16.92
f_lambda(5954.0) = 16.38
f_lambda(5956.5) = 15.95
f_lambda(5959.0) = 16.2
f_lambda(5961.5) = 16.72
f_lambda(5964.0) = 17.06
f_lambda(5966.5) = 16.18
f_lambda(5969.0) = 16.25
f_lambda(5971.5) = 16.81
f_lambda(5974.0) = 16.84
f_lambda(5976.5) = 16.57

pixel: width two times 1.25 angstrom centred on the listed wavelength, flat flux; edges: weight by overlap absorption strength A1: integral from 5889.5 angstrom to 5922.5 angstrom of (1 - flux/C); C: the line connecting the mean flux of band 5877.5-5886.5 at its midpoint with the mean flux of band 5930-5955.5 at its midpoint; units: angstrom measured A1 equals 2.1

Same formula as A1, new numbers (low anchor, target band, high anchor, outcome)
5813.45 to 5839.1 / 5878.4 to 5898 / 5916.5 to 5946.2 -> 3.4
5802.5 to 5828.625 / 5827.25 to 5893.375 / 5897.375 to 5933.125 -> 0.3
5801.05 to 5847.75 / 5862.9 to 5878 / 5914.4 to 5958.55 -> -0.2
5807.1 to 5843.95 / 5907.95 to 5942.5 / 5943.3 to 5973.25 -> 0.4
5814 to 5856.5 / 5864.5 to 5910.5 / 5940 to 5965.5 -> 4.2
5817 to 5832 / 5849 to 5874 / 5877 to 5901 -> -2.6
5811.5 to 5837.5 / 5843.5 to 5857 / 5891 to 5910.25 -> -0.6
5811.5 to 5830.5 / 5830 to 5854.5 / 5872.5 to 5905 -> -1.8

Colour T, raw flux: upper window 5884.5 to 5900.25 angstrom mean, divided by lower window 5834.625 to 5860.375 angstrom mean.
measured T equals 0.8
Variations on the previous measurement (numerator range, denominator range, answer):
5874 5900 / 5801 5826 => 0.86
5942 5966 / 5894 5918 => 1.09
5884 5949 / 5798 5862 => 0.93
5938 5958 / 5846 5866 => 0.99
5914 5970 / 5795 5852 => 0.98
